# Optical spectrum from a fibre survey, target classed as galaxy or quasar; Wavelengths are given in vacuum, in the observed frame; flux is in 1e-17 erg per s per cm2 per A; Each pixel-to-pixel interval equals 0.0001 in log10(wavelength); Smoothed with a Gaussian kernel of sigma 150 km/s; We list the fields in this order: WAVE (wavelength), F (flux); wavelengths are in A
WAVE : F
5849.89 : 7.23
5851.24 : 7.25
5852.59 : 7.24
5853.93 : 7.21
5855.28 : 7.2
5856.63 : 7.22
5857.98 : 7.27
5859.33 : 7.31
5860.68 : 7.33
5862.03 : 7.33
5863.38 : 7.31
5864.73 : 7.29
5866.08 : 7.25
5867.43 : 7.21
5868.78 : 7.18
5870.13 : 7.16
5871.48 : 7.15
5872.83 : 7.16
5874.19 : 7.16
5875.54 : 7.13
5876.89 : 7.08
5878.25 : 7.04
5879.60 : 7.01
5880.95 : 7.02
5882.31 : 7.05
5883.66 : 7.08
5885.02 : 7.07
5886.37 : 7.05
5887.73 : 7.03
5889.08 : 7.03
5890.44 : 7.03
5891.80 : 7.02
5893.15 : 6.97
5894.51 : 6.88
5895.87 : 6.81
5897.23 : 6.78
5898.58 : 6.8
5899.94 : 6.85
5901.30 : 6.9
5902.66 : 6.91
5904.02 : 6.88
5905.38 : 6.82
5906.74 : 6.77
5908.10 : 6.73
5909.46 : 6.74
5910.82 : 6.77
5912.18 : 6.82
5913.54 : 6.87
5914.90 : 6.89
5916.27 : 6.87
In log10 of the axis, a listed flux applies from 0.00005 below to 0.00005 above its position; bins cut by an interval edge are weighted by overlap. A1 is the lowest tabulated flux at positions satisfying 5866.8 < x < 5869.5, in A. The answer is 7.18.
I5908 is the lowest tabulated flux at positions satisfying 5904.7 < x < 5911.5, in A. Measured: 6.73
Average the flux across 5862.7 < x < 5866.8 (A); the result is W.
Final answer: 7.29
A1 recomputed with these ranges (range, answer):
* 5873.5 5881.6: 7.01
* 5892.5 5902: 6.78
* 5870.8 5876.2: 7.13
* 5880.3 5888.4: 7.02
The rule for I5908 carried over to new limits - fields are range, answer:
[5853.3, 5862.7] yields 7.2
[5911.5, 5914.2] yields 6.82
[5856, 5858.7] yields 7.22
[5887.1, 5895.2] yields 6.88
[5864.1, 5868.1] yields 7.21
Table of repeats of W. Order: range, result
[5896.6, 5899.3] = 6.81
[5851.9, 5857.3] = 7.22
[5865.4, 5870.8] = 7.21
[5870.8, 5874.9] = 7.15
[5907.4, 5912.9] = 6.77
